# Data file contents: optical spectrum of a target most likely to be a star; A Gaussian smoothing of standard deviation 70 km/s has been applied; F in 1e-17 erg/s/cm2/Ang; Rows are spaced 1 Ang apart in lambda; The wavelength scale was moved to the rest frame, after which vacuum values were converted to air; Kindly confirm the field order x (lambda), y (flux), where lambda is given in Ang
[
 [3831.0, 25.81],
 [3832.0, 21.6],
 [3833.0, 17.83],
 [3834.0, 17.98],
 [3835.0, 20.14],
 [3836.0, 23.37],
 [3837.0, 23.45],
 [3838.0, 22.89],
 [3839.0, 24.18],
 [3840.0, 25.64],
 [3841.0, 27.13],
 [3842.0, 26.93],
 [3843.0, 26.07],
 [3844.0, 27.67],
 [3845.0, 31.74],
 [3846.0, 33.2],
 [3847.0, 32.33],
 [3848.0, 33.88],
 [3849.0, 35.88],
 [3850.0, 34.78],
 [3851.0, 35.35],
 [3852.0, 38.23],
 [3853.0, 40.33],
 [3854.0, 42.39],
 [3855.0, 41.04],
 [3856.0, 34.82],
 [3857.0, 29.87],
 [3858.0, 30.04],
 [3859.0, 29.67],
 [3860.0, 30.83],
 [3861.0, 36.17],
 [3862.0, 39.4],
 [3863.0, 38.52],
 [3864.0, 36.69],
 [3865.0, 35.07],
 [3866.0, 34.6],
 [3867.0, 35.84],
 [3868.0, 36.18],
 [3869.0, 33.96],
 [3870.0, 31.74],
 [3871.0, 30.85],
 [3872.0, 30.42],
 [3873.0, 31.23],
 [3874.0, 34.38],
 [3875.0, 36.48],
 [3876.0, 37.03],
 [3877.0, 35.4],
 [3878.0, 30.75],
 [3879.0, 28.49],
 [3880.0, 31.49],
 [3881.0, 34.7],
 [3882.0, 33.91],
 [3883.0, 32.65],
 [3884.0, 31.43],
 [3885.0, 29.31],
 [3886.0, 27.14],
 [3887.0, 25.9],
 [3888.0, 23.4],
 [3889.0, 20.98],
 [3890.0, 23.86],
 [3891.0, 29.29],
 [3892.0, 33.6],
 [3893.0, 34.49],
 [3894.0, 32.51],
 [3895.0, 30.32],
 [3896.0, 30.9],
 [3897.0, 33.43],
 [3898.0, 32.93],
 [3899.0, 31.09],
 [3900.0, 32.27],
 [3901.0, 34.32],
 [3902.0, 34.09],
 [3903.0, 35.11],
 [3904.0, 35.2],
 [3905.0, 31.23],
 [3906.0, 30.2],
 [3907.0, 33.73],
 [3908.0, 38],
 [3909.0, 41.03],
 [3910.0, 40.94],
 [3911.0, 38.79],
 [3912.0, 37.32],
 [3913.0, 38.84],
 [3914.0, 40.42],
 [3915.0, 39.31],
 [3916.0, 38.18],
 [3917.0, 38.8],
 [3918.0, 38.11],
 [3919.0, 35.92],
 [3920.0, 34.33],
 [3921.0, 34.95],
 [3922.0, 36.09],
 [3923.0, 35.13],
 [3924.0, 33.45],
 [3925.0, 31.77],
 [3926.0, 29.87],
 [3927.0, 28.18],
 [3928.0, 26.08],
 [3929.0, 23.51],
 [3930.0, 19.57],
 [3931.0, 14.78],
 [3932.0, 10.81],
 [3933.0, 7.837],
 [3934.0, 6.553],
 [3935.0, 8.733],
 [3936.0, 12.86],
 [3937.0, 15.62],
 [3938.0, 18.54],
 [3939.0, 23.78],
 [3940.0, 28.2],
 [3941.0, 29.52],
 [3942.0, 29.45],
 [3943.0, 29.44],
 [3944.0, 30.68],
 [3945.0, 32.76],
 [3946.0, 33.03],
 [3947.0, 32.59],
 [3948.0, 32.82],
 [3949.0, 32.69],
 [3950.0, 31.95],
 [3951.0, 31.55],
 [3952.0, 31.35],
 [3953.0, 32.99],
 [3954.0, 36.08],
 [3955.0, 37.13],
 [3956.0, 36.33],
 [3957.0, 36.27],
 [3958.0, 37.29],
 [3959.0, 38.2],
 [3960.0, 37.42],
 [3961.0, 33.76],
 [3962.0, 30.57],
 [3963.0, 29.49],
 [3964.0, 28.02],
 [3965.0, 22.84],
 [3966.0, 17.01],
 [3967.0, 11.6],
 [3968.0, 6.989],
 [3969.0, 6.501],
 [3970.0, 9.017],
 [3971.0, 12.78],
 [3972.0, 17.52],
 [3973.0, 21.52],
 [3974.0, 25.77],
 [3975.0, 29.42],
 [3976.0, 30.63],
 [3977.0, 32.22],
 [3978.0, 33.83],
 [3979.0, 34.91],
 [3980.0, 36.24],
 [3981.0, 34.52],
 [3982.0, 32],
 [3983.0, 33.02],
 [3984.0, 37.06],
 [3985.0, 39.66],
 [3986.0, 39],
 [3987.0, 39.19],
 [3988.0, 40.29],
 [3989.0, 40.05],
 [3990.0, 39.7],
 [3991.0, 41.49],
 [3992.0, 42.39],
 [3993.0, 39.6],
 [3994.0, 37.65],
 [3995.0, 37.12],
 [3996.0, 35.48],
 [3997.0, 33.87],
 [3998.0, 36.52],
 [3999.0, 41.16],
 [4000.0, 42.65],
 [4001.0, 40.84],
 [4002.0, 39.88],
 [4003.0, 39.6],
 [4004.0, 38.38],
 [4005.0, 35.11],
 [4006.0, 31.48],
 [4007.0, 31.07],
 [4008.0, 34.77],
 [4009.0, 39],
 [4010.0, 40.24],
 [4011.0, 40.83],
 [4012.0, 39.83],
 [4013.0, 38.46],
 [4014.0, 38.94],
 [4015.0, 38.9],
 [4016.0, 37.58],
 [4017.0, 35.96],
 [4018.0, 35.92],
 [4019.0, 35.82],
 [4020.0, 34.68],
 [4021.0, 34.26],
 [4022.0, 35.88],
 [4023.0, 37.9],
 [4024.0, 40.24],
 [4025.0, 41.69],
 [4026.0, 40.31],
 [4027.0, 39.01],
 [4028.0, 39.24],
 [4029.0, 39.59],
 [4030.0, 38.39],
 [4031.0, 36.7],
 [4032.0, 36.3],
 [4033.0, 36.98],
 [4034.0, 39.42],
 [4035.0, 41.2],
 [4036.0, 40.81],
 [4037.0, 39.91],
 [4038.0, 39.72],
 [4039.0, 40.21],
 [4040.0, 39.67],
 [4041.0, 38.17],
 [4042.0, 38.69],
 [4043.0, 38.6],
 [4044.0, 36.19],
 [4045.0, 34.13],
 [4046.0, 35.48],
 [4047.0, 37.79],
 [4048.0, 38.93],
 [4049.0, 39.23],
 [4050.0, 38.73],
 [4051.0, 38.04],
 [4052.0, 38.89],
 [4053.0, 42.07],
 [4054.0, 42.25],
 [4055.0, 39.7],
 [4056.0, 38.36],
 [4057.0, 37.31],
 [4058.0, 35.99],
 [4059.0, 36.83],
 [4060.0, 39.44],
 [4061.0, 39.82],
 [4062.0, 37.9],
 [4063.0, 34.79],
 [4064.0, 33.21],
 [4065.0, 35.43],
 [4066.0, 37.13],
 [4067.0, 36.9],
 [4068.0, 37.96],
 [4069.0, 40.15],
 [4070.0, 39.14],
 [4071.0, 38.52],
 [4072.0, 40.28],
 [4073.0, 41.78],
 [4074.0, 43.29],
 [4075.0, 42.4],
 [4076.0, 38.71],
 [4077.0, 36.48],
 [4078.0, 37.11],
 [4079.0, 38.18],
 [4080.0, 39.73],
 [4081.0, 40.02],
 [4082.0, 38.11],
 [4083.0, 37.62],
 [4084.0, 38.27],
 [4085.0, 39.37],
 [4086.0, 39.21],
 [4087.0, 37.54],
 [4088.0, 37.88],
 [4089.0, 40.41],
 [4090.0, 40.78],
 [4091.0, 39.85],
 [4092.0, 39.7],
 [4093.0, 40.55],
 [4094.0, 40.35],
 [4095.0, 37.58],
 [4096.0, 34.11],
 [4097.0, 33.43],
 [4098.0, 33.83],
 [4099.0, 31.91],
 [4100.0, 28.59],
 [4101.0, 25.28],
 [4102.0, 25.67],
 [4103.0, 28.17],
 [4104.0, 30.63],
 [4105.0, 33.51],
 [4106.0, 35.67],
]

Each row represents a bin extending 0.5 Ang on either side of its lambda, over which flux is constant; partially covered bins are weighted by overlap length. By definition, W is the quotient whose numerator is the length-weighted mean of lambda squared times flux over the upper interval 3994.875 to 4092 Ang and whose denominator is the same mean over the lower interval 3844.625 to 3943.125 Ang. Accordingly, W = 1.32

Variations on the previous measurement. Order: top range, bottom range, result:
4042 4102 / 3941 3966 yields 1.24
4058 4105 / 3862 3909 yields 1.26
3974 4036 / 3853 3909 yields 1.21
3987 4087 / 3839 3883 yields 1.26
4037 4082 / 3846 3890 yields 1.28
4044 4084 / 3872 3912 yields 1.29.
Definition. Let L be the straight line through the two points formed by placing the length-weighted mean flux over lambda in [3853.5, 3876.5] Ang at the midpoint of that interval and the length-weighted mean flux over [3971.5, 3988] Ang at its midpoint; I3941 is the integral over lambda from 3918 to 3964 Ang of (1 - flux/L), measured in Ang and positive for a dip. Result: 6.48 Ang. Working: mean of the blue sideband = 34.7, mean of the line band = 28.5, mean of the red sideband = 32.5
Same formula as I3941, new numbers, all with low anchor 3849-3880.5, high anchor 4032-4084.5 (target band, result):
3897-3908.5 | 0.62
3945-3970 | 5.11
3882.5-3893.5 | 2.10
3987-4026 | -0.61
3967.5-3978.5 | 4.86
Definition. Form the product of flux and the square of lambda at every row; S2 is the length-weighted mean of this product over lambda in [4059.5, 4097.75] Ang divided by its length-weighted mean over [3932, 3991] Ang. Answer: 1.4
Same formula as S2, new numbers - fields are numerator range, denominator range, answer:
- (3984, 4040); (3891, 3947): 1.34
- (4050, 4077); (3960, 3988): 1.48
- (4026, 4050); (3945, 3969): 1.34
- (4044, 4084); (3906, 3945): 1.42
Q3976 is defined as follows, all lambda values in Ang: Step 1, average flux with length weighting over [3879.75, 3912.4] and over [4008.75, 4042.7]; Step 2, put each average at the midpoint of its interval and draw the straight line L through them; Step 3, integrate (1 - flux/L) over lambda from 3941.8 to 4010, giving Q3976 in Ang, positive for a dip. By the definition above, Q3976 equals 7.01 Ang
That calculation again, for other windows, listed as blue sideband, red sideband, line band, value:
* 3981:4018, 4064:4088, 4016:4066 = 0.4 Ang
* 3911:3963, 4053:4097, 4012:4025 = -0.9 Ang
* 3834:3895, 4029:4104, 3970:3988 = 2.2 Ang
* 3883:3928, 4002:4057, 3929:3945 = 6.9 Ang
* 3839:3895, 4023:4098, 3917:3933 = 2.7 Ang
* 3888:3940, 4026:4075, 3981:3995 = -1.6 Ang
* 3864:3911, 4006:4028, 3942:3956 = 0.9 Ang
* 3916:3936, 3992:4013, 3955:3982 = 4.7 Ang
